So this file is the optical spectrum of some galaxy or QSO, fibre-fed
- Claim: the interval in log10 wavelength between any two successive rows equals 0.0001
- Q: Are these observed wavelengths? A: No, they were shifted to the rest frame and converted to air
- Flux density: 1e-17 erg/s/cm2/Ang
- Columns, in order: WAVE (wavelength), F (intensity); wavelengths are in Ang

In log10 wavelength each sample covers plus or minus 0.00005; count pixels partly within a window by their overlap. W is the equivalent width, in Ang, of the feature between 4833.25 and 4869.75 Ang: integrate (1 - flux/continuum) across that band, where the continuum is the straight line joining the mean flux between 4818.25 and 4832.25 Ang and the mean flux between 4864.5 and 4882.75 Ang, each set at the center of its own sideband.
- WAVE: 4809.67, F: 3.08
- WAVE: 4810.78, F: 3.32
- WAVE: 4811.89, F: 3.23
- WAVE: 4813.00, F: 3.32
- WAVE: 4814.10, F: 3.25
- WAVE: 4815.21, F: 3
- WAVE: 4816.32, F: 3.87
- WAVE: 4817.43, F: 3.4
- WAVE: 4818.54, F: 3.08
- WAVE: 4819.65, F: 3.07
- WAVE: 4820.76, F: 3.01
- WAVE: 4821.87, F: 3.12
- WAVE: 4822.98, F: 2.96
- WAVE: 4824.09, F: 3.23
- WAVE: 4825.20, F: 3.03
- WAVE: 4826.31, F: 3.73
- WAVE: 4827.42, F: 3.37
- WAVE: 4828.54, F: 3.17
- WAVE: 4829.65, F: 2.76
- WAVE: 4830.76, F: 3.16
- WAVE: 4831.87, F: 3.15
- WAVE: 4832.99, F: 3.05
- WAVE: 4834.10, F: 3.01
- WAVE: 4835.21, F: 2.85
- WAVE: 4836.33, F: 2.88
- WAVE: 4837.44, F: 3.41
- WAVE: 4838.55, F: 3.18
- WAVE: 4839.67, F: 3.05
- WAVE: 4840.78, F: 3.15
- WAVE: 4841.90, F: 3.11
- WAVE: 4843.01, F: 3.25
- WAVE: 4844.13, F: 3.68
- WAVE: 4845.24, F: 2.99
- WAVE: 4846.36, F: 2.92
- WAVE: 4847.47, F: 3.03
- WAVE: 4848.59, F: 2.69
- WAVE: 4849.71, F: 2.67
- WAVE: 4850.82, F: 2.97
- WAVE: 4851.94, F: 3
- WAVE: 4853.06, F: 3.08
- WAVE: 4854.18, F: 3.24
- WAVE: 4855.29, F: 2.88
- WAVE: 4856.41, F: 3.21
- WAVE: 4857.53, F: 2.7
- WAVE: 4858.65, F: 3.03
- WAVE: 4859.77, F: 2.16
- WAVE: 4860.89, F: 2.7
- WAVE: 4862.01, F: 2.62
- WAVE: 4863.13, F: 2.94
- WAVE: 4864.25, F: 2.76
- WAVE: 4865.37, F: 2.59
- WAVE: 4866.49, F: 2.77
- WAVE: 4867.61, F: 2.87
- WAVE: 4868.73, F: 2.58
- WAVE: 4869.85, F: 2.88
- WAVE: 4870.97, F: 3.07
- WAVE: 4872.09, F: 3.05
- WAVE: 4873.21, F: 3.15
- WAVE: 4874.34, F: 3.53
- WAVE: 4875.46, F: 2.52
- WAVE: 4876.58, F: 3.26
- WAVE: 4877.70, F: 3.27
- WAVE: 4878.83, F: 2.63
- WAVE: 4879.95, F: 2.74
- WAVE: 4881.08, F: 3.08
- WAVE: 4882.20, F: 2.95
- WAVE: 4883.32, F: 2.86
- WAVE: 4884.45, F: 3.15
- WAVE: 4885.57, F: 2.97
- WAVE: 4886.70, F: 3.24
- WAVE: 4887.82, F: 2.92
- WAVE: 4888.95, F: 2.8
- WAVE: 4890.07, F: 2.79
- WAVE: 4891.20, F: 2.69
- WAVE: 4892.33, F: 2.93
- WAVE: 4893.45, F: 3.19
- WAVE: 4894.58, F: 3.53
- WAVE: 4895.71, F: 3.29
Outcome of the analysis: 1.1 Ang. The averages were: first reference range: 3.14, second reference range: 2.93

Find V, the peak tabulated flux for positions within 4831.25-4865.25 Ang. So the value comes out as 3.68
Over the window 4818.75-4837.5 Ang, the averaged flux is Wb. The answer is 3.11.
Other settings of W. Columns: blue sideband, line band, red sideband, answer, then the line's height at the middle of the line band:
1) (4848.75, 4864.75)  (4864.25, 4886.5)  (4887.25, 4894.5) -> -0.4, 2.89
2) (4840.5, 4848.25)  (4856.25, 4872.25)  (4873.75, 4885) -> 1.5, 3.06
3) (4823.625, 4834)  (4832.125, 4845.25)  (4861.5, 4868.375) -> -0.4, 3.06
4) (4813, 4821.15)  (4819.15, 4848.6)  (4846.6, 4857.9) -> -0.1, 3.11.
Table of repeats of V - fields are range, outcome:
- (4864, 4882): 3.53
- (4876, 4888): 3.27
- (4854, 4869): 3.24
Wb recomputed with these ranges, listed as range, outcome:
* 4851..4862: 2.88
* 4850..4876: 2.88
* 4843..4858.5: 3.01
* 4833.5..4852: 3.05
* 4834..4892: 2.95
